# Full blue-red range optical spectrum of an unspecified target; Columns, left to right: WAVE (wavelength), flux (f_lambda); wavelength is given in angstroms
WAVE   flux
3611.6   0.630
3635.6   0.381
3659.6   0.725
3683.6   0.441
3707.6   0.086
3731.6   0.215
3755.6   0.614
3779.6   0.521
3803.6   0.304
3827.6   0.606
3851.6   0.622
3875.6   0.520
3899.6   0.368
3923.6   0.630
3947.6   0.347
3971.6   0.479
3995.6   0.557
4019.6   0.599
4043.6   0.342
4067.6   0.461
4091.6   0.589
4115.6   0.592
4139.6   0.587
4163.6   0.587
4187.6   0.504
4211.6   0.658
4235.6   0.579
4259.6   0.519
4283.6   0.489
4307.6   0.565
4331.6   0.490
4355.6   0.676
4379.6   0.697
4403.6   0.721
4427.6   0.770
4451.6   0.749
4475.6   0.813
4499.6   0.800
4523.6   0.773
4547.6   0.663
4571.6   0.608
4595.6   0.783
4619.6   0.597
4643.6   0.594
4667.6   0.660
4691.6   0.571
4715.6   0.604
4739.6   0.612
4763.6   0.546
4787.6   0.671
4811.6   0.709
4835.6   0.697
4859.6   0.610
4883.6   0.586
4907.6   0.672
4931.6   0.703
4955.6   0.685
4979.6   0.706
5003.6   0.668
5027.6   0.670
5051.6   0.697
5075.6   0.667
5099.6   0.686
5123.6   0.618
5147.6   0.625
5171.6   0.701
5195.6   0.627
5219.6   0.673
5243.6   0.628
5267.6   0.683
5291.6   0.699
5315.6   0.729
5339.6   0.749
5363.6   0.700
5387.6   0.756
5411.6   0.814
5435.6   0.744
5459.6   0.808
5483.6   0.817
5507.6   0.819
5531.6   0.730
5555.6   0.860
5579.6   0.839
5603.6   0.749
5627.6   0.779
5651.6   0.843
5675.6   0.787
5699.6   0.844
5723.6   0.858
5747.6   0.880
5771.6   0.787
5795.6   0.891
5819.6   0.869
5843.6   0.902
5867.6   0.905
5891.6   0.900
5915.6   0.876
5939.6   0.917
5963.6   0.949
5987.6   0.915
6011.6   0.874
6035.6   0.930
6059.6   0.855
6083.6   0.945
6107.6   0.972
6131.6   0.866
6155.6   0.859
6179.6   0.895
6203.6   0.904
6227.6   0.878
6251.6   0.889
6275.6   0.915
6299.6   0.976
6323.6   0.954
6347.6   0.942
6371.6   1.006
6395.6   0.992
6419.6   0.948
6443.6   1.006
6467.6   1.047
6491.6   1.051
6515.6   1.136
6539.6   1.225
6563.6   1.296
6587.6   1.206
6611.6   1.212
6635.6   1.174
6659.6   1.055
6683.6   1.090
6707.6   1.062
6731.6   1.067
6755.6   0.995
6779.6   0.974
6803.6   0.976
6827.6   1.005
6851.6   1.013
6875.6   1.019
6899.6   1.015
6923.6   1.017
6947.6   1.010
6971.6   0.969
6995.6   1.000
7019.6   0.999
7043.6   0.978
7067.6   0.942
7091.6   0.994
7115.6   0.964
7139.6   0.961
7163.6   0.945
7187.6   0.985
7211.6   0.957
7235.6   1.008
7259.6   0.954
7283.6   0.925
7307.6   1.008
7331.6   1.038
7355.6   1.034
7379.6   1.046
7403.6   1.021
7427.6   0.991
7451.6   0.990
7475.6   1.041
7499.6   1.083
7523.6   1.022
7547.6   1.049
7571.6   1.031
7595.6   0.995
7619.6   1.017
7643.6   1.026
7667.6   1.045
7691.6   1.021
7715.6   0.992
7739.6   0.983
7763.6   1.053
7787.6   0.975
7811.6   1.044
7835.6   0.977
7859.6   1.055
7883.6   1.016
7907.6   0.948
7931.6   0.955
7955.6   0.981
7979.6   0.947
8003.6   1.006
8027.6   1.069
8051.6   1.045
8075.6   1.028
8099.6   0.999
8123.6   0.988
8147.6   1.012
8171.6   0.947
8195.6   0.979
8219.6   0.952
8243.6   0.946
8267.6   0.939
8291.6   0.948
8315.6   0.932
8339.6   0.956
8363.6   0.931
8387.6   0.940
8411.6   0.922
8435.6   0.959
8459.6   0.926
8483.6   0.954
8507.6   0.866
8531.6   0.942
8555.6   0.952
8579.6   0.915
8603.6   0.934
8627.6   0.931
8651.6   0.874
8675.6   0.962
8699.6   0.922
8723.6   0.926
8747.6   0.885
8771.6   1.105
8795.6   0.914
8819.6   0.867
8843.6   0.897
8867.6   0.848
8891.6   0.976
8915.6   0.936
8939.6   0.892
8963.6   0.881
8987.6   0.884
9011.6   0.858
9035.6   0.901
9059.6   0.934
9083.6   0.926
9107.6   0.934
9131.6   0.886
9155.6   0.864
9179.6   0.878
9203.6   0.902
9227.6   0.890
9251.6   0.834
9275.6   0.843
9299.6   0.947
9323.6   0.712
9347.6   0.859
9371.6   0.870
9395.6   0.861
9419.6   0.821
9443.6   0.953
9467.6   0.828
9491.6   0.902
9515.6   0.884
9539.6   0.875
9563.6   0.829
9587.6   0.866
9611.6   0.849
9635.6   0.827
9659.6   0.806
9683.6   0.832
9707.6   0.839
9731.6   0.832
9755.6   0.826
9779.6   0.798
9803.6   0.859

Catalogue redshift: 0.396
